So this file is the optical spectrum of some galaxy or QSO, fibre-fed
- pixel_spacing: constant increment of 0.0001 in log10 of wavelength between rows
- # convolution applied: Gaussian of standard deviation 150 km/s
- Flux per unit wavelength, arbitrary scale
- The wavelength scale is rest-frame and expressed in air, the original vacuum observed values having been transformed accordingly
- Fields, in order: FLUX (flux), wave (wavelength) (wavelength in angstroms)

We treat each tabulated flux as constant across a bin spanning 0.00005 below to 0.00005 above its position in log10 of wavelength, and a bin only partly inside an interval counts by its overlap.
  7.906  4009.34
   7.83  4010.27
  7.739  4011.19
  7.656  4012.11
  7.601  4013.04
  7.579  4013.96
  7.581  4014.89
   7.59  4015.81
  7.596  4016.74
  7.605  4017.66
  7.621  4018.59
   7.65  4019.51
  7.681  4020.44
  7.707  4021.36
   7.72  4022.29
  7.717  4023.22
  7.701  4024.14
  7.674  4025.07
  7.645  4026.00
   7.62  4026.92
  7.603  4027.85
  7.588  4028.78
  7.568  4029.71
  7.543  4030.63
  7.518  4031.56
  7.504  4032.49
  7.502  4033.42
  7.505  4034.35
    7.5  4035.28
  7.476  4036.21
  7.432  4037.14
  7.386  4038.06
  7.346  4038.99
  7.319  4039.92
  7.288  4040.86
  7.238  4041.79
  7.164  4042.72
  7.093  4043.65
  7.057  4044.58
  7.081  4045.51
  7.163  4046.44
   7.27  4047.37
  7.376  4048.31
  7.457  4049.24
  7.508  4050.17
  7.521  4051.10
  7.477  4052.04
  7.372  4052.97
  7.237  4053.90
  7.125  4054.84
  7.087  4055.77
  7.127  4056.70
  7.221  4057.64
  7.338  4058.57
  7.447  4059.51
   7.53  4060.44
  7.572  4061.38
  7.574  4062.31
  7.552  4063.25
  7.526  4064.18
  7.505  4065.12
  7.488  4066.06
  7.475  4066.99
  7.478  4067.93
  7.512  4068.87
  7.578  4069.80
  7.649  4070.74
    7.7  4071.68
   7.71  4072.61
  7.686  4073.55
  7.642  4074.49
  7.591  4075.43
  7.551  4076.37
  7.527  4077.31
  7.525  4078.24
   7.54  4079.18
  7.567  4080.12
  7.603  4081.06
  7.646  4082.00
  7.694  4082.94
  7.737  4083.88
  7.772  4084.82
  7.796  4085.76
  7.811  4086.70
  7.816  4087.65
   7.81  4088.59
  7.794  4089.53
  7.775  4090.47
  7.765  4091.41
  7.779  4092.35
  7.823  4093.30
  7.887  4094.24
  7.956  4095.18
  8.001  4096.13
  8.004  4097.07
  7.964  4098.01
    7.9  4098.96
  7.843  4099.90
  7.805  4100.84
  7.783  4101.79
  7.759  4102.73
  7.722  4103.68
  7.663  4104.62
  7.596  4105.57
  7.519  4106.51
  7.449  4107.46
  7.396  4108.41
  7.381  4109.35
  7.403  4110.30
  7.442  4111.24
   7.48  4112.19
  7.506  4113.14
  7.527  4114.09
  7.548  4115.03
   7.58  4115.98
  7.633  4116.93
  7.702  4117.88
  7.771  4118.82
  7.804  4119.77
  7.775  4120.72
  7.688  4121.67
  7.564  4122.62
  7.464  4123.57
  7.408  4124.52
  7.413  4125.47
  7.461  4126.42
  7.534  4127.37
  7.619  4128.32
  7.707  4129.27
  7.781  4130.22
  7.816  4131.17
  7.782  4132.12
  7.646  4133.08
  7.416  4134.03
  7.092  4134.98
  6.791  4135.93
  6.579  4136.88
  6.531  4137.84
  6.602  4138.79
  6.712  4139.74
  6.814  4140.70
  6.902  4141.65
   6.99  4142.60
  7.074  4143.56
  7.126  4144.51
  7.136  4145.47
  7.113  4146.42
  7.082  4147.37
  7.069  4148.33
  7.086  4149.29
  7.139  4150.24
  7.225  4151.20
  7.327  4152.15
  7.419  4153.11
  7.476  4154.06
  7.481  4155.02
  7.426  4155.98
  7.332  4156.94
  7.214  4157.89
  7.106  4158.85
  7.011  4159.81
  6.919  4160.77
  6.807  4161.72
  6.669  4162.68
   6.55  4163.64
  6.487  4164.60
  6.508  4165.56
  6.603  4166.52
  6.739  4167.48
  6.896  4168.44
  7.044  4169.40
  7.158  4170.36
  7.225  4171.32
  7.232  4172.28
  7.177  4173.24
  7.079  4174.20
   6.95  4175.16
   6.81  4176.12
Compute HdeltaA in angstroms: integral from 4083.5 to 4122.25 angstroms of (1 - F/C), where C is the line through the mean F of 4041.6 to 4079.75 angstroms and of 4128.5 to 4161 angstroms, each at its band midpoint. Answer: -2.2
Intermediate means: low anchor 7.42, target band 7.71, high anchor 7.18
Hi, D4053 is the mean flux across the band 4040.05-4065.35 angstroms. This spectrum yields 7.33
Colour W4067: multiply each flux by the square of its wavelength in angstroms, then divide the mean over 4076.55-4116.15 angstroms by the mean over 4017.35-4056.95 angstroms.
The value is 1.06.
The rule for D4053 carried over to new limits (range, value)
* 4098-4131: 7.61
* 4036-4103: 7.55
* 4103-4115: 7.51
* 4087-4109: 7.77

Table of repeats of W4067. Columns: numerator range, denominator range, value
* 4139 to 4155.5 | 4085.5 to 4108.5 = 0.94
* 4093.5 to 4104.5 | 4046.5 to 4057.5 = 1.10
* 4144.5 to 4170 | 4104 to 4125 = 0.95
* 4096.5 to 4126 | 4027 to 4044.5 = 1.07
